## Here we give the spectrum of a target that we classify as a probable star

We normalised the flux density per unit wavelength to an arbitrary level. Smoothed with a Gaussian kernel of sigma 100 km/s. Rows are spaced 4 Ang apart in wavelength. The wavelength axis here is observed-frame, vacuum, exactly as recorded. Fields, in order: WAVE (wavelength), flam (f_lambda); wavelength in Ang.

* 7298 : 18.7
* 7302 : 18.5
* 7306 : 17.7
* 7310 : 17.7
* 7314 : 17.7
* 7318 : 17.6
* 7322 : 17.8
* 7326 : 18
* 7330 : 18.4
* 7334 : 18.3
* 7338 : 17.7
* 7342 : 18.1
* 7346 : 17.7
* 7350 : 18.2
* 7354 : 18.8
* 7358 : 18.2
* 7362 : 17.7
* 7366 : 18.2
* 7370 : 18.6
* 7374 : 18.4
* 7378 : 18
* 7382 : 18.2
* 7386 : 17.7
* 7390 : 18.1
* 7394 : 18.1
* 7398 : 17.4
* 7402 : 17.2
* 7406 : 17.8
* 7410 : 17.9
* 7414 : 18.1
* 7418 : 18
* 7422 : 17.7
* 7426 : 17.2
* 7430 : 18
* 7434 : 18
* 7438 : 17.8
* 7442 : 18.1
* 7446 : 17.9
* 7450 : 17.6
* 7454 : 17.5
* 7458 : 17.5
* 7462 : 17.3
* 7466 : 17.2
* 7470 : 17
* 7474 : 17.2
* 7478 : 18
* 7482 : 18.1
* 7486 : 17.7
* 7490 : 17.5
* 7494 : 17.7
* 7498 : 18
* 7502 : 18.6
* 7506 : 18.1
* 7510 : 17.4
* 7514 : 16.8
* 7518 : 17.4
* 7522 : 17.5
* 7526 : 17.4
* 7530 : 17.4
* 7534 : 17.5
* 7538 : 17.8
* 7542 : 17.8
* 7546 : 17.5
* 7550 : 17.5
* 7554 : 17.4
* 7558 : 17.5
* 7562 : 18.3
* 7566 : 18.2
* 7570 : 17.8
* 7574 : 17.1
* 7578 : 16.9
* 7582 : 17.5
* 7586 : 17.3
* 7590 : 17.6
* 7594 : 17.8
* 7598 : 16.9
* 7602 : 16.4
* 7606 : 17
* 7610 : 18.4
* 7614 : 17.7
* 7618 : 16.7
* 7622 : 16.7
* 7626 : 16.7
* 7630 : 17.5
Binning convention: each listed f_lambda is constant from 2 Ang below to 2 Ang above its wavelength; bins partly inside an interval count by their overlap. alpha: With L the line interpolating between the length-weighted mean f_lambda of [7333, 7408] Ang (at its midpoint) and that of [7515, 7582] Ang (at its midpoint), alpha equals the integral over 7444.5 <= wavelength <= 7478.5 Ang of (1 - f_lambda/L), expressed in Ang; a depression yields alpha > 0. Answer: 0.7 Ang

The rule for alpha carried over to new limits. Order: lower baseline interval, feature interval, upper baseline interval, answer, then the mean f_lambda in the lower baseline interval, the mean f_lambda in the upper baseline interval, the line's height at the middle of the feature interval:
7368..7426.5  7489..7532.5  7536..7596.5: 0.2 Ang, 17.9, 17.6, 17.7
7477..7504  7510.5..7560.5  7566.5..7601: 0.6 Ang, 17.9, 17.4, 17.7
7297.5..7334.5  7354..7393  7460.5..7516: -0.6 Ang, 18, 17.6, 17.9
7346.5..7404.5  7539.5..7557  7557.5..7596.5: 0.1 Ang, 18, 17.6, 17.7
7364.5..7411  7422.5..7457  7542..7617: 0.2 Ang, 18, 17.5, 17.8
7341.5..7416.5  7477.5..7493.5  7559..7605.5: -0.1 Ang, 18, 17.4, 17.7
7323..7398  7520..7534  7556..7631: 0.1 Ang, 18.1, 17.4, 17.6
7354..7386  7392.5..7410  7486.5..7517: 0.4 Ang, 18.2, 17.7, 18.1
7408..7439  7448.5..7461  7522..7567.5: 0.2 Ang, 17.8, 17.7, 17.8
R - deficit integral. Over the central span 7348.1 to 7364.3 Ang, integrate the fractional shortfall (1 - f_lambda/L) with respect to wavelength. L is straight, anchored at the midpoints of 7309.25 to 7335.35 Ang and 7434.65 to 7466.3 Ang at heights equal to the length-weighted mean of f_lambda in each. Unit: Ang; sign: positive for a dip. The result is -0.3 Ang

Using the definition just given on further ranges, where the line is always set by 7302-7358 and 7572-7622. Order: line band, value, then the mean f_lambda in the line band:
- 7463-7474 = 0.3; 17.1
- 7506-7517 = 0.1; 17.3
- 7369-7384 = -0.3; 18.3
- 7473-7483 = -0.1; 17.8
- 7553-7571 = -0.5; 17.9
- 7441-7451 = -0.1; 17.9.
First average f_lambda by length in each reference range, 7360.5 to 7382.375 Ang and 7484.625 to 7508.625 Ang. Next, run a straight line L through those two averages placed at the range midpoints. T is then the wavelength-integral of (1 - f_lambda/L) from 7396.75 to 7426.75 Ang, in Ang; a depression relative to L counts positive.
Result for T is 0.7 Ang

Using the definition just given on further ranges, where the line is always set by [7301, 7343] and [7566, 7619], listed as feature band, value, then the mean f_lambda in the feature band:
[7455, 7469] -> 0.3 Ang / 17.3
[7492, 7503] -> -0.3 Ang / 18.1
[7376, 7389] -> -0.1 Ang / 18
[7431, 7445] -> -0.2 Ang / 18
